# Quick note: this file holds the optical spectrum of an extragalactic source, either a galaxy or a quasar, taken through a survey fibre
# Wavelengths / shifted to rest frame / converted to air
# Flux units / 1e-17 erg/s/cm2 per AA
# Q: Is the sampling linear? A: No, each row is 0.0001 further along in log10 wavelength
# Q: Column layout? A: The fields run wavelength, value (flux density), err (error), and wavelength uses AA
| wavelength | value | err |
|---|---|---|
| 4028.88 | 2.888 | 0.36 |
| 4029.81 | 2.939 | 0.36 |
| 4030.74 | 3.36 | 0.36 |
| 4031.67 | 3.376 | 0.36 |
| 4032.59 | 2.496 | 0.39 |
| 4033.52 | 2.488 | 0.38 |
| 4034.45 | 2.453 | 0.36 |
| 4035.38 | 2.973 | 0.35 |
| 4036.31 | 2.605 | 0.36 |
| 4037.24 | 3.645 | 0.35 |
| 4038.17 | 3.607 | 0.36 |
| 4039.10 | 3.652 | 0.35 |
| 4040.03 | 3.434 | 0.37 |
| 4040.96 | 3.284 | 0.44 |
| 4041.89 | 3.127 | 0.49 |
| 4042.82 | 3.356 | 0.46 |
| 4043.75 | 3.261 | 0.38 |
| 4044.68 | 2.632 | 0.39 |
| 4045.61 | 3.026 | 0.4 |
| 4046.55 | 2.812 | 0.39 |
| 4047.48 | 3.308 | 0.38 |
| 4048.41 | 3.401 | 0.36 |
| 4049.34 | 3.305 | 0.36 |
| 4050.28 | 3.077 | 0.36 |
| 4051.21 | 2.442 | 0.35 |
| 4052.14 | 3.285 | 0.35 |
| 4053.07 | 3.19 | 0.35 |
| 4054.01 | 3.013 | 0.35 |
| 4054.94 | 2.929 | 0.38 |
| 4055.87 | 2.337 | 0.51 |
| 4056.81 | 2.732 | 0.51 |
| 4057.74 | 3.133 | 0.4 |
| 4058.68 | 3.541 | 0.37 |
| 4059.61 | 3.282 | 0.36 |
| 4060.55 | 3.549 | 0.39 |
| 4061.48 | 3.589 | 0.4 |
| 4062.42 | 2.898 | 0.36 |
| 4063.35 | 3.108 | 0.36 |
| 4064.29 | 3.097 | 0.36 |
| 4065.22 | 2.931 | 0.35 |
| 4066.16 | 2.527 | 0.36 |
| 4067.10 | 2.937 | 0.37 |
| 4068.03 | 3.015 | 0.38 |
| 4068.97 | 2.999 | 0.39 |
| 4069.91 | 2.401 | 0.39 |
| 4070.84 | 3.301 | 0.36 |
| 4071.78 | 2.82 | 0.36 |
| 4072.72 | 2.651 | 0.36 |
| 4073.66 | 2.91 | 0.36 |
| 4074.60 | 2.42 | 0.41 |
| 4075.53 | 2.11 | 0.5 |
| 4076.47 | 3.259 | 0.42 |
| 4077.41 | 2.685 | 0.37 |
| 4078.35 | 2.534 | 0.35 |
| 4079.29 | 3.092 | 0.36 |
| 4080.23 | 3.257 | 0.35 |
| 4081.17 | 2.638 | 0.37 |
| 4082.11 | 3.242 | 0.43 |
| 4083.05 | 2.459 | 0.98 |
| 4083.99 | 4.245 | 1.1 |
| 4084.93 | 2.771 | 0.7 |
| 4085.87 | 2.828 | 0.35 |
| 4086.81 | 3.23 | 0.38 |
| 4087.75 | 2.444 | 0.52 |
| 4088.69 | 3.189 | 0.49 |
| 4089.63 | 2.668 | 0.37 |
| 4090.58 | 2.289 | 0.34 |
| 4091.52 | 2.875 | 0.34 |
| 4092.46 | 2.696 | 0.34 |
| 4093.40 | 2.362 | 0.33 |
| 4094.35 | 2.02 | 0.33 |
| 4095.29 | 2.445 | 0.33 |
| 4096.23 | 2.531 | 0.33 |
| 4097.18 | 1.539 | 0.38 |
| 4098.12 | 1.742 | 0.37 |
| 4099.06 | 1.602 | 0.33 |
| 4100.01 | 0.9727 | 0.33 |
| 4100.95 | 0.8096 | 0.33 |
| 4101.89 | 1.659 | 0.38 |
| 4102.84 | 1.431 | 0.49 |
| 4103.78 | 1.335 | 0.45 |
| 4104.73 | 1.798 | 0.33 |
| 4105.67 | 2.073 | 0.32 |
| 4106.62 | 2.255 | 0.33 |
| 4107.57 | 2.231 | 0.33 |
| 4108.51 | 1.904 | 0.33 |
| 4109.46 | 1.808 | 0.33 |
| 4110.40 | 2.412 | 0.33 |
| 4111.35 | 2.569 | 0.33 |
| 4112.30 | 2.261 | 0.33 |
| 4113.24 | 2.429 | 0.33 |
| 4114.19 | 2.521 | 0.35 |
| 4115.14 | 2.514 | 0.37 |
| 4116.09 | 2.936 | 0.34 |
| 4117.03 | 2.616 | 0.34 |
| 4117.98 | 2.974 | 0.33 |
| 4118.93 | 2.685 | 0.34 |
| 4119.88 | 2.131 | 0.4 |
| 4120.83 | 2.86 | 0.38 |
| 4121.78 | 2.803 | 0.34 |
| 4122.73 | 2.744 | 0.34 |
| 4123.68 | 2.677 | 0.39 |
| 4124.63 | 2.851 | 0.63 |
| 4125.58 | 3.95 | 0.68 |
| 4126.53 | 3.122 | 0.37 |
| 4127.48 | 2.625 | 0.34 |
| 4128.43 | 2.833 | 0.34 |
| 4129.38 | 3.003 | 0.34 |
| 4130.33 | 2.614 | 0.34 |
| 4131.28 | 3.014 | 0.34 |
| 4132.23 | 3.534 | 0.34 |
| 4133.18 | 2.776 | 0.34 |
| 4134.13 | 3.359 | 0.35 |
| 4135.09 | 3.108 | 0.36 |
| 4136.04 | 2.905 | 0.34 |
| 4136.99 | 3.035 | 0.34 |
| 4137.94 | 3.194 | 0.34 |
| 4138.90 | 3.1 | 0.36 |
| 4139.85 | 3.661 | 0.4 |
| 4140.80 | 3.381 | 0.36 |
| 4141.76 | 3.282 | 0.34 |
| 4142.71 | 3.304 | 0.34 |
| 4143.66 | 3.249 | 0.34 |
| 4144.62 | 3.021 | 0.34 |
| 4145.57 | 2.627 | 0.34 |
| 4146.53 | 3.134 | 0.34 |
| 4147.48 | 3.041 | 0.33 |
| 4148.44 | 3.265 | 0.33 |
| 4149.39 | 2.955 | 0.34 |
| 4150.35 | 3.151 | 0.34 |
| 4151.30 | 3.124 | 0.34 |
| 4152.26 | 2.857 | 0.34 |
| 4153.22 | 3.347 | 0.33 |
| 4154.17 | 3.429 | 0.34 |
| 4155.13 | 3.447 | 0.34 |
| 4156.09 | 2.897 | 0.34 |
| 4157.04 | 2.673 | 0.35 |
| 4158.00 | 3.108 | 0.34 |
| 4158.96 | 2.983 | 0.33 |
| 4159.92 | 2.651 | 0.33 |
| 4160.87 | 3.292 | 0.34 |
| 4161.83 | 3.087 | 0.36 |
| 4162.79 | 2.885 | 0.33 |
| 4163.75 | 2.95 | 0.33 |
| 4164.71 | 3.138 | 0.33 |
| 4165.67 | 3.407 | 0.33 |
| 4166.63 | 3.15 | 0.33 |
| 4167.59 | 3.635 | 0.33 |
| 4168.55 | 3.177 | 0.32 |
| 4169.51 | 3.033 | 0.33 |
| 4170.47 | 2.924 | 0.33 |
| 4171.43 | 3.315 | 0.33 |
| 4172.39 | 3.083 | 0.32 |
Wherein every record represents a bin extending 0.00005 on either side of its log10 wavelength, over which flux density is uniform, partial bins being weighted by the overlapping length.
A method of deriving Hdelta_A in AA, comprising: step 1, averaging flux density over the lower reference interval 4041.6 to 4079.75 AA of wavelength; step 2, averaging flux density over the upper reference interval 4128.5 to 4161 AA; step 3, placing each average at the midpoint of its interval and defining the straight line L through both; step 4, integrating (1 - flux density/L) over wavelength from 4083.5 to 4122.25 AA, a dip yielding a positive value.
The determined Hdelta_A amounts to 9.0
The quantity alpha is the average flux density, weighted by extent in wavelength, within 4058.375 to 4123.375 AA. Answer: 2.57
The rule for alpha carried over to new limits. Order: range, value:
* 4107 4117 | 2.37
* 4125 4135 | 3.08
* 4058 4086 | 2.97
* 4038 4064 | 3.15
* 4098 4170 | 2.77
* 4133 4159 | 3.13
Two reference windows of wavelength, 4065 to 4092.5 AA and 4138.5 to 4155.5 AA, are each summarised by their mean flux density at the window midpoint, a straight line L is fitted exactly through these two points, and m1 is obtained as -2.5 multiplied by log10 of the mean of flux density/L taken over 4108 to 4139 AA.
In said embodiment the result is 0.109 mag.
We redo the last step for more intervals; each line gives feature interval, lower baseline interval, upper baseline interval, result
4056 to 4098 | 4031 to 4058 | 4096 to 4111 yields -0.21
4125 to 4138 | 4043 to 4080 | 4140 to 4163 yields 0.00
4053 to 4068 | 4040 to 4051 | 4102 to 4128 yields -0.02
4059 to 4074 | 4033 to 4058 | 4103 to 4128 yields -0.04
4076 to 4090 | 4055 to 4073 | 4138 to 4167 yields 0.02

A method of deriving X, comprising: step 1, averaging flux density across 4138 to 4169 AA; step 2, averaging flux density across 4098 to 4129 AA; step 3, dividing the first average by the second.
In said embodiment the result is 1.35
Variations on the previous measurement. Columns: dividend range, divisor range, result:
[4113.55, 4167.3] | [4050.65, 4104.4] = 1.13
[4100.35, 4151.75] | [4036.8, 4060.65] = 0.86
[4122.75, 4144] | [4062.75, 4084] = 1.08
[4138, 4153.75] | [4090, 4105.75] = 1.67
